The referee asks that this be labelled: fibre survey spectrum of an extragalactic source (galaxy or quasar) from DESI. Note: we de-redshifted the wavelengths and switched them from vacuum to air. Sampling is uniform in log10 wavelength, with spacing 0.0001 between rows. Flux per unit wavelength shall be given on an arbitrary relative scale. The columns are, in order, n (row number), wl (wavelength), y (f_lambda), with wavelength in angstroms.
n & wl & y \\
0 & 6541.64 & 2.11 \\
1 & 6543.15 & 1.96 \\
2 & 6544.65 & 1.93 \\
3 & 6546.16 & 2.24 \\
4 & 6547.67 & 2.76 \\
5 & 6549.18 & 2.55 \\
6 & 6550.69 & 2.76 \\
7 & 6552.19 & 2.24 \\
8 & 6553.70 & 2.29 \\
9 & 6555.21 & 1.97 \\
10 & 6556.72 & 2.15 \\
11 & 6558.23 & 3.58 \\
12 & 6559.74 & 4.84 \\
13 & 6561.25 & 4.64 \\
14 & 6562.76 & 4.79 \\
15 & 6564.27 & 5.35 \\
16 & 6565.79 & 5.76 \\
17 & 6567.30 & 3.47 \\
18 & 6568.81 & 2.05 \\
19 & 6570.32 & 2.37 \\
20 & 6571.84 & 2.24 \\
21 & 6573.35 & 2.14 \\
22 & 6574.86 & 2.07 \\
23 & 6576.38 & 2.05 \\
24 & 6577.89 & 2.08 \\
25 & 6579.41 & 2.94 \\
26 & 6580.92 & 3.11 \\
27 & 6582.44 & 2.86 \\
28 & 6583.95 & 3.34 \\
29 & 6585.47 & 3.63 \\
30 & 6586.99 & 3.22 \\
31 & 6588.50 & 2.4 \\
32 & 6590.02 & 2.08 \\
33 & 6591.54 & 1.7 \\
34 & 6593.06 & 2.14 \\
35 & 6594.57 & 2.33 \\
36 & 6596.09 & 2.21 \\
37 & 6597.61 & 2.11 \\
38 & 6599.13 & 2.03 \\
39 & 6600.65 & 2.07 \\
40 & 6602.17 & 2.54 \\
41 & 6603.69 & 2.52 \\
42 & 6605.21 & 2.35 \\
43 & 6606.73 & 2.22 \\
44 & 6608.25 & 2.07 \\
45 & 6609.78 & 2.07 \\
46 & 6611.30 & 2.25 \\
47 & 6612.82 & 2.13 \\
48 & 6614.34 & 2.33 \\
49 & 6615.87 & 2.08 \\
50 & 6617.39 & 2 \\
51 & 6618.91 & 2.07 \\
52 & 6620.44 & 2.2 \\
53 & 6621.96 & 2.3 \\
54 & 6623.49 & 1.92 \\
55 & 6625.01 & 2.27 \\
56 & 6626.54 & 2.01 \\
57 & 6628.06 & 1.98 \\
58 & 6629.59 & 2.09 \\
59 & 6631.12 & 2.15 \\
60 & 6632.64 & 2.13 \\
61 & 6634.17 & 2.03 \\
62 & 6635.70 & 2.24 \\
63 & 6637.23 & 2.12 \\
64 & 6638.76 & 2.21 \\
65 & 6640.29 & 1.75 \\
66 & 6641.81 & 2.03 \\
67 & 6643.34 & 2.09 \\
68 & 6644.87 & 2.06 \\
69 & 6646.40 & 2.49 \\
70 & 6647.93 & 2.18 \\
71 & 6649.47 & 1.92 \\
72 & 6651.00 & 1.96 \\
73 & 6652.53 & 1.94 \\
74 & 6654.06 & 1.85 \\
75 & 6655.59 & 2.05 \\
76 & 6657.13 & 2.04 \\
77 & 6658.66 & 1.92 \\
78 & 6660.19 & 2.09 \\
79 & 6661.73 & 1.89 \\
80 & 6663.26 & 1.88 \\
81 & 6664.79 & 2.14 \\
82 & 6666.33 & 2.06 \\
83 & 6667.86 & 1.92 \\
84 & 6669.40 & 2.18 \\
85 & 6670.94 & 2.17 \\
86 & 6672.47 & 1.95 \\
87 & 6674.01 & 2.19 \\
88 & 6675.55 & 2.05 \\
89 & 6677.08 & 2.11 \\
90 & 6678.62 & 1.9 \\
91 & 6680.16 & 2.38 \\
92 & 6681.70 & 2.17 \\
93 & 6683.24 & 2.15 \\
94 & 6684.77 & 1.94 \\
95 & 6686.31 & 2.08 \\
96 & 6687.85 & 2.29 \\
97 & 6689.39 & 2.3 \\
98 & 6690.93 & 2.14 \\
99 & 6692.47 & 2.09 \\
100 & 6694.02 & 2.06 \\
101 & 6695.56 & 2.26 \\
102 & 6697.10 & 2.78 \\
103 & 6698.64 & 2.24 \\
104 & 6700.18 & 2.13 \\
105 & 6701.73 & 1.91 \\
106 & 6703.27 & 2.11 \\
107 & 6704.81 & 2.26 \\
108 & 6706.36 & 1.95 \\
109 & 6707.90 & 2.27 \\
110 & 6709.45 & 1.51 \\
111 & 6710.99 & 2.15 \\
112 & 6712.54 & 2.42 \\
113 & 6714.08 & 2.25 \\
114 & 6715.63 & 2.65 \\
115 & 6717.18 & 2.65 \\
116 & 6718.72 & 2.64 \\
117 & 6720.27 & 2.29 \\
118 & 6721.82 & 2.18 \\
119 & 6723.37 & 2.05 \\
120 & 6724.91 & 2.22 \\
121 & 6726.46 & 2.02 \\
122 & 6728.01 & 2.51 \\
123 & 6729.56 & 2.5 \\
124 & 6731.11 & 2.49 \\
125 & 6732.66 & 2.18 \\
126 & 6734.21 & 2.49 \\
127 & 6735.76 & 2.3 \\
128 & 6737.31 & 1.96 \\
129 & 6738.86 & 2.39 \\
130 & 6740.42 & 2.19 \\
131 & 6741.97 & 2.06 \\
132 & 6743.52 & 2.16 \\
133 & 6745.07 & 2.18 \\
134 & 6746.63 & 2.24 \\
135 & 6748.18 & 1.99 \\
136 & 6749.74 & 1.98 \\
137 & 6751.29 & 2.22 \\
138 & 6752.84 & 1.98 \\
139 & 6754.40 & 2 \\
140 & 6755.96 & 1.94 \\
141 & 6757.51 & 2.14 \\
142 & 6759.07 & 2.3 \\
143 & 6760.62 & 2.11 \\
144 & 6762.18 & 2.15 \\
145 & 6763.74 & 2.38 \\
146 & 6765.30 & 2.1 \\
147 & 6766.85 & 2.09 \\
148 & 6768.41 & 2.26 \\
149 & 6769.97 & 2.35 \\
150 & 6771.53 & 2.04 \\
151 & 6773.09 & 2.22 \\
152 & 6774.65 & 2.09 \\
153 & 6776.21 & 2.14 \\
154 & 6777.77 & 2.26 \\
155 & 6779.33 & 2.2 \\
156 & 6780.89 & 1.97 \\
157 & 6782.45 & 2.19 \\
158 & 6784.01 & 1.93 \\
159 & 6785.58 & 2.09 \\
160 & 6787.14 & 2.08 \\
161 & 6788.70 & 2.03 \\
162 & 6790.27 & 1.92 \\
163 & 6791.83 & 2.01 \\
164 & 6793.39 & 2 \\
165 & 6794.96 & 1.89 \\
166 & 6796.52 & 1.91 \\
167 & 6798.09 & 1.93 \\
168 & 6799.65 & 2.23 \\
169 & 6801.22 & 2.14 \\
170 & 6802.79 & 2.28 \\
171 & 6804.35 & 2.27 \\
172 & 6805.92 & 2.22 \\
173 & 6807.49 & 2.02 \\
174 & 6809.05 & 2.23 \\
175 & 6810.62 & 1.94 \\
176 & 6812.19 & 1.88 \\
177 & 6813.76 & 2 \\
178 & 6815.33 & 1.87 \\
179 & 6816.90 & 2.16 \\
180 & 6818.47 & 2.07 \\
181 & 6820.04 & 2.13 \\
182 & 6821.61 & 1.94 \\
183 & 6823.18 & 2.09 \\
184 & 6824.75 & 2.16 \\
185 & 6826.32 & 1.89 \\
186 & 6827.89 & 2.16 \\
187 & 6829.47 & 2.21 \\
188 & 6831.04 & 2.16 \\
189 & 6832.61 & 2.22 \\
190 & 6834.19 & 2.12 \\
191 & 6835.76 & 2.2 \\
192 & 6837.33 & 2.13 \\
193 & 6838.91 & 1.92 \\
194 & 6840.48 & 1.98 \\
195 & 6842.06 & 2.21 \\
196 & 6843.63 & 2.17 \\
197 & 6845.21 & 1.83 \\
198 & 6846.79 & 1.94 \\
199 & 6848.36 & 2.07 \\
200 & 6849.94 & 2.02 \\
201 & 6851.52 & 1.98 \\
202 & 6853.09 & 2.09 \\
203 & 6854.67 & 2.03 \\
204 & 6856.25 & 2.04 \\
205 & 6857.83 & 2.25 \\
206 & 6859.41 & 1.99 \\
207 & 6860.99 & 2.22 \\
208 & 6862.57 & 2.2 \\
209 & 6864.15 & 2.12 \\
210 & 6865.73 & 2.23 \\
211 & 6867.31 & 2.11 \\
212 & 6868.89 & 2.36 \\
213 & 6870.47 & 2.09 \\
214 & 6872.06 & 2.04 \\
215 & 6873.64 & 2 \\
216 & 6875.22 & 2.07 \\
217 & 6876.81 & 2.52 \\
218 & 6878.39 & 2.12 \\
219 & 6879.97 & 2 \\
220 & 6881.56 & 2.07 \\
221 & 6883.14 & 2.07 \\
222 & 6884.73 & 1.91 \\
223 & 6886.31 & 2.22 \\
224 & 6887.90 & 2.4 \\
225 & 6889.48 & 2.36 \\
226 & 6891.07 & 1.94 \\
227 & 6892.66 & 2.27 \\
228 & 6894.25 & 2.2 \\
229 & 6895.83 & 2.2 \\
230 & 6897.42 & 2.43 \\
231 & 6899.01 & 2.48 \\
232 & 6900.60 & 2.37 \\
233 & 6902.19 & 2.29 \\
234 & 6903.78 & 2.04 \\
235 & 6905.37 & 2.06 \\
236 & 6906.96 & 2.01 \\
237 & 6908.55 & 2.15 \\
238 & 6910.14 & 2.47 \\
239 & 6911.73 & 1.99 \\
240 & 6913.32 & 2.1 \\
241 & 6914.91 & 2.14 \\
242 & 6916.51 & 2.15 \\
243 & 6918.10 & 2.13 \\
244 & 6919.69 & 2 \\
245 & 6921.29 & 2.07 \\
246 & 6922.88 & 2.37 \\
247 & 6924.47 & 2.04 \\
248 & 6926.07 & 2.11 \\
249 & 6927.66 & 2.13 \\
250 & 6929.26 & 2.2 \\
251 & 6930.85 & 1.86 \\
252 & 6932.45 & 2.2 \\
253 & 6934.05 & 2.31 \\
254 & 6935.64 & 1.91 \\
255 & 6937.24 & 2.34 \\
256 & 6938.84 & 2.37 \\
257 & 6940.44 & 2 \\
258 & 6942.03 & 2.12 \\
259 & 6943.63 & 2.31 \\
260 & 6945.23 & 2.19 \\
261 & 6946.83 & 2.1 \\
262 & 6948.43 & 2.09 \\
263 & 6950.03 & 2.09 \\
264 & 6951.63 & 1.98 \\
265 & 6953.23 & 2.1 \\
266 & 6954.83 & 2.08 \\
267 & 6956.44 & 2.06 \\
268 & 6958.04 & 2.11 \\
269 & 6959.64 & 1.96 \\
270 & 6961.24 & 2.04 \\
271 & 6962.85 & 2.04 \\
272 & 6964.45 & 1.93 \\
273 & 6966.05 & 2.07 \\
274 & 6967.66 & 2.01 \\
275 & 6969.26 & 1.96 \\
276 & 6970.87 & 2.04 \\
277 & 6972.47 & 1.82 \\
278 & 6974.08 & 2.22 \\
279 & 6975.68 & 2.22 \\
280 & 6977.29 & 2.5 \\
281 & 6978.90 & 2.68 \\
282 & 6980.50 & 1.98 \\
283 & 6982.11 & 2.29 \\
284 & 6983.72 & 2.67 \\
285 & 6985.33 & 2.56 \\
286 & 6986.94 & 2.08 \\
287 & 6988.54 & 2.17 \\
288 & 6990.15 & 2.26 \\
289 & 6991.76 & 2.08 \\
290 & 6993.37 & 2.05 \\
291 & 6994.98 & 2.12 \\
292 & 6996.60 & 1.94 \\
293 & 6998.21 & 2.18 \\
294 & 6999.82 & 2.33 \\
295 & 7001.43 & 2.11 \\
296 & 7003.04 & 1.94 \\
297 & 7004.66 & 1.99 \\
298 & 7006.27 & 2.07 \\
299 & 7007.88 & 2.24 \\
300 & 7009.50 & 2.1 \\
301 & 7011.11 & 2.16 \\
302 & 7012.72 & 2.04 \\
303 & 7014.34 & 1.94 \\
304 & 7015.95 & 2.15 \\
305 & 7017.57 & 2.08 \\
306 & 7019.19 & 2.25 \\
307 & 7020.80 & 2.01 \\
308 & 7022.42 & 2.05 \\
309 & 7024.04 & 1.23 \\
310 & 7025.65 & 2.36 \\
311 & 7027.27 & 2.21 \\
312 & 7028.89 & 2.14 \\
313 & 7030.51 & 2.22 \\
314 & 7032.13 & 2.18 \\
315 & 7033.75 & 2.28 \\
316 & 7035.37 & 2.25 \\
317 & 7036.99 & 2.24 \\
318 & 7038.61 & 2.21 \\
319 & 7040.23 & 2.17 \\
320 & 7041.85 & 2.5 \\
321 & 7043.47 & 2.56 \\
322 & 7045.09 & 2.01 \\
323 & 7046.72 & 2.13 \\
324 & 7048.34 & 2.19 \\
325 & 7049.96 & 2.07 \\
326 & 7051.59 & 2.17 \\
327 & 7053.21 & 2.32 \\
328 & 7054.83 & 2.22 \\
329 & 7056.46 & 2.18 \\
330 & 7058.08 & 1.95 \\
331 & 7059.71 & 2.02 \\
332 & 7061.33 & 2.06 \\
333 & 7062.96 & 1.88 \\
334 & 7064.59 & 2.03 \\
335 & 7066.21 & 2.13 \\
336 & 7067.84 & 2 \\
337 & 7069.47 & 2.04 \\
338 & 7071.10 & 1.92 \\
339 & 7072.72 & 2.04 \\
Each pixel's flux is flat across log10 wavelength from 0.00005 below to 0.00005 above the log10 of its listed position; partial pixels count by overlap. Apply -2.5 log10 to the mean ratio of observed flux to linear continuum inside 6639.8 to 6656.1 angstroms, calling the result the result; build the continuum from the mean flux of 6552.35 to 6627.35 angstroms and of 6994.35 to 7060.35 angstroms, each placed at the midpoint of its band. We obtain 0.25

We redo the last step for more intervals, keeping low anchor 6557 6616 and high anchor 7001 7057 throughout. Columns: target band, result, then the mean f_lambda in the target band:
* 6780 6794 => 0.223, 2.03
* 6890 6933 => 0.071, 2.16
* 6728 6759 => 0.166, 2.19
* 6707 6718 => 0.144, 2.27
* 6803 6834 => 0.169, 2.09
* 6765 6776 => 0.160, 2.17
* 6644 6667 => 0.299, 2.03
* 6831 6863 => 0.156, 2.08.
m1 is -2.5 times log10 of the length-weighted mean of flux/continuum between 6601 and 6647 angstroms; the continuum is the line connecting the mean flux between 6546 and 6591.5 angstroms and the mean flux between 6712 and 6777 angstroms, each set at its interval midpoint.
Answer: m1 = 0.26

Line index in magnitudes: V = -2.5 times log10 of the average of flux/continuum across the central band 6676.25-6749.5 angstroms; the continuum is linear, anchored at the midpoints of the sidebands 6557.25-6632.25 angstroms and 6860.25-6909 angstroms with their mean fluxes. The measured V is 0.107 mag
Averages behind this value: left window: 2.63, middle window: 2.22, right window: 2.18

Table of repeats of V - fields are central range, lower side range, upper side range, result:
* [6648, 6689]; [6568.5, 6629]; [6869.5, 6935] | 0.11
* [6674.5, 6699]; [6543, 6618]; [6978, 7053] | 0.17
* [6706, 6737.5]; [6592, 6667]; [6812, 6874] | -0.09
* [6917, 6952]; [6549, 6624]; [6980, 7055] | 0.06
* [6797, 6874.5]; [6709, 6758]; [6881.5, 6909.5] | 0.06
